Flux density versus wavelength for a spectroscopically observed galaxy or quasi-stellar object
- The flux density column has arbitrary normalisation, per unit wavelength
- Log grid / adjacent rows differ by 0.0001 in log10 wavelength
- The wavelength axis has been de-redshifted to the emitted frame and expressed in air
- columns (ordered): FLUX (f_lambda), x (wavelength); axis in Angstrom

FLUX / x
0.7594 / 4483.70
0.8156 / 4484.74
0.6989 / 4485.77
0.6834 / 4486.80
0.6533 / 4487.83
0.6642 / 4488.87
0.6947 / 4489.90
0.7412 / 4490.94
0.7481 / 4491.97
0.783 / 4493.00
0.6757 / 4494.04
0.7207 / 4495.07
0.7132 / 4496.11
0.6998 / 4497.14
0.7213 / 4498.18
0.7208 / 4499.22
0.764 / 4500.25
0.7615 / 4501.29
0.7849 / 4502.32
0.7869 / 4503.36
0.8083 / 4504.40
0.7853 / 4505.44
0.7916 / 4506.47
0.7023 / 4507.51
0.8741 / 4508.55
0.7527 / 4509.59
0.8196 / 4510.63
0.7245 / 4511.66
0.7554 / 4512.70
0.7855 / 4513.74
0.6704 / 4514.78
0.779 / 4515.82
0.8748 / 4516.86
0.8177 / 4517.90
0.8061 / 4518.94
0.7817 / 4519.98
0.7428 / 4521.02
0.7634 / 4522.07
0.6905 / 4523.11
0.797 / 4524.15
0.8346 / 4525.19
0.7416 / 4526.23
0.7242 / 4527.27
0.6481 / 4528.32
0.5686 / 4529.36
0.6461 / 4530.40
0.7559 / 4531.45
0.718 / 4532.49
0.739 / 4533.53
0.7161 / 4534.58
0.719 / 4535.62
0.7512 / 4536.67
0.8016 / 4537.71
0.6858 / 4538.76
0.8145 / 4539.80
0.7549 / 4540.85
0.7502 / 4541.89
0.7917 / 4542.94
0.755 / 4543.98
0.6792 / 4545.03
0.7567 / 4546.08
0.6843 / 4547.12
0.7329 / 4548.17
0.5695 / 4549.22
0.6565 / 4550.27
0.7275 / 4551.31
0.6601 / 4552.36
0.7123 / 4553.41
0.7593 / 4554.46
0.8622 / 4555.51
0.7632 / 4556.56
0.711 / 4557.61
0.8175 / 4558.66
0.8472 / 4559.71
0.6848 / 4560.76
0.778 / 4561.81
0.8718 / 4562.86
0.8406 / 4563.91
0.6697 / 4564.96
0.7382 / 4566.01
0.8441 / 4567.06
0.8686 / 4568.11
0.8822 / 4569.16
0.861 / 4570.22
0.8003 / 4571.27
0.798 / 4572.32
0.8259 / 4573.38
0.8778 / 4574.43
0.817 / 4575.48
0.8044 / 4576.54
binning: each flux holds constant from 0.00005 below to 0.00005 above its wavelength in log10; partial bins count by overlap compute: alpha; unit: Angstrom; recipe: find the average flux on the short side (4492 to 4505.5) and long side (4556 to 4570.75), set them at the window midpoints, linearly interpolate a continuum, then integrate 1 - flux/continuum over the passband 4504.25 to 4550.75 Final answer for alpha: 1.5 Angstrom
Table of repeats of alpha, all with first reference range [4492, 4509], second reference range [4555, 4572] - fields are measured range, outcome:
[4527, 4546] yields 1.42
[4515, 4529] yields 0.11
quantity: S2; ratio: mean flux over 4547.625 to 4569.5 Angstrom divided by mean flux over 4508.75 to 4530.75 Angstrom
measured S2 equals 1.0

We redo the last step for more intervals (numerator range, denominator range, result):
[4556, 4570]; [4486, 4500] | 1.12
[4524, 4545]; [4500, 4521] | 0.94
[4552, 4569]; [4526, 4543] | 1.08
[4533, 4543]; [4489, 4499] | 1.04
